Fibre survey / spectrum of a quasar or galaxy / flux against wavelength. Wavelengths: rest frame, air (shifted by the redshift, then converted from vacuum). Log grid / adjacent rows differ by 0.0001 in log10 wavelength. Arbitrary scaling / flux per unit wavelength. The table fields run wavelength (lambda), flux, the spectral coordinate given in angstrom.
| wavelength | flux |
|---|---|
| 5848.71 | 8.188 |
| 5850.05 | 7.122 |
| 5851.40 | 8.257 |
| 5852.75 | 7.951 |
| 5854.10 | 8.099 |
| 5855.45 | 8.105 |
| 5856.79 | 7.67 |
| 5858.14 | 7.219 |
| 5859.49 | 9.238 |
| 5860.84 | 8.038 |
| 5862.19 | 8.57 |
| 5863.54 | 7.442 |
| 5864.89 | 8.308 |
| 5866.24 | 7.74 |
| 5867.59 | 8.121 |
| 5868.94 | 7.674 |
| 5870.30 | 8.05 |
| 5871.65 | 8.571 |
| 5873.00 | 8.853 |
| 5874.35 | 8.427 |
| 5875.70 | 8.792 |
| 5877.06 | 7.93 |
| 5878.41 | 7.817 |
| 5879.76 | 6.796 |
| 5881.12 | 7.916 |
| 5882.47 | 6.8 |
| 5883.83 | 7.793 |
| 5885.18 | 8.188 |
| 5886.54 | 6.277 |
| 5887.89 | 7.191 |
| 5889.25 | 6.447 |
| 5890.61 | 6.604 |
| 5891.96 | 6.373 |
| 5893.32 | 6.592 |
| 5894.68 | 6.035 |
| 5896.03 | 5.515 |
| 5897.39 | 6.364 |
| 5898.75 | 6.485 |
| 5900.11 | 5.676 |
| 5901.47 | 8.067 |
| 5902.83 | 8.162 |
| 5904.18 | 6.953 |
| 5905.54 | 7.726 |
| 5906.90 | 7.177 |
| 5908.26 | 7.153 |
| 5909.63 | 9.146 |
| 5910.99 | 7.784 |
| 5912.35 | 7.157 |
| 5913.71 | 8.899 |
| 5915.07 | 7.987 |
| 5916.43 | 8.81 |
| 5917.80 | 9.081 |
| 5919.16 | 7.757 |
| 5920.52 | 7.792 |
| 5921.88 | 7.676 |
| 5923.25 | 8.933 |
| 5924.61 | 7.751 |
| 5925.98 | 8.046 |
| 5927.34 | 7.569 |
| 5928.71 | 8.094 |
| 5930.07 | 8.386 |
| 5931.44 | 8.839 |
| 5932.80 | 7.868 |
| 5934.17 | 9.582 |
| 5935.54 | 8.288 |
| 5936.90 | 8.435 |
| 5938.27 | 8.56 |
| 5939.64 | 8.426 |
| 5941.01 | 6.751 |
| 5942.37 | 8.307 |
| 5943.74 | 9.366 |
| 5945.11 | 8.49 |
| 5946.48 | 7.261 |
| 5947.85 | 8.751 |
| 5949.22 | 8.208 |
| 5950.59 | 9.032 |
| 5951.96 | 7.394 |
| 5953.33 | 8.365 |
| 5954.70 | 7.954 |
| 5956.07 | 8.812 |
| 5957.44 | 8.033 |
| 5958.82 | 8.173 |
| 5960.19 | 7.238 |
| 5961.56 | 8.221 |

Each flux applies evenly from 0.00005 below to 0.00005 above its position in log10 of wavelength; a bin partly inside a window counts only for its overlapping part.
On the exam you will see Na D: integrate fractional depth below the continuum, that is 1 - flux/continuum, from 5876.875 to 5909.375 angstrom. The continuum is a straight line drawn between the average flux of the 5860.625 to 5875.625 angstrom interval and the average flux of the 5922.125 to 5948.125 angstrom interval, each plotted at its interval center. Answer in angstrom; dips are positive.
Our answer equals 4.8 angstrom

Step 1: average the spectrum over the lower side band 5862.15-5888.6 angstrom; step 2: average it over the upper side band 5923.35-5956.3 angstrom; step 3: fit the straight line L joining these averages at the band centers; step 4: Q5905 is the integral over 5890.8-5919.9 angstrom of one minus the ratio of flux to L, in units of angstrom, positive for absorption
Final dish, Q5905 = 2.48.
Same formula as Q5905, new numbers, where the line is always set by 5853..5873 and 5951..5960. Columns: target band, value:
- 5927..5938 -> -0.4 angstrom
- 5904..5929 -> 0.3 angstrom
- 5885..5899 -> 2.8 angstrom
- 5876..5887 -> 0.8 angstrom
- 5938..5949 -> -0.2 angstrom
